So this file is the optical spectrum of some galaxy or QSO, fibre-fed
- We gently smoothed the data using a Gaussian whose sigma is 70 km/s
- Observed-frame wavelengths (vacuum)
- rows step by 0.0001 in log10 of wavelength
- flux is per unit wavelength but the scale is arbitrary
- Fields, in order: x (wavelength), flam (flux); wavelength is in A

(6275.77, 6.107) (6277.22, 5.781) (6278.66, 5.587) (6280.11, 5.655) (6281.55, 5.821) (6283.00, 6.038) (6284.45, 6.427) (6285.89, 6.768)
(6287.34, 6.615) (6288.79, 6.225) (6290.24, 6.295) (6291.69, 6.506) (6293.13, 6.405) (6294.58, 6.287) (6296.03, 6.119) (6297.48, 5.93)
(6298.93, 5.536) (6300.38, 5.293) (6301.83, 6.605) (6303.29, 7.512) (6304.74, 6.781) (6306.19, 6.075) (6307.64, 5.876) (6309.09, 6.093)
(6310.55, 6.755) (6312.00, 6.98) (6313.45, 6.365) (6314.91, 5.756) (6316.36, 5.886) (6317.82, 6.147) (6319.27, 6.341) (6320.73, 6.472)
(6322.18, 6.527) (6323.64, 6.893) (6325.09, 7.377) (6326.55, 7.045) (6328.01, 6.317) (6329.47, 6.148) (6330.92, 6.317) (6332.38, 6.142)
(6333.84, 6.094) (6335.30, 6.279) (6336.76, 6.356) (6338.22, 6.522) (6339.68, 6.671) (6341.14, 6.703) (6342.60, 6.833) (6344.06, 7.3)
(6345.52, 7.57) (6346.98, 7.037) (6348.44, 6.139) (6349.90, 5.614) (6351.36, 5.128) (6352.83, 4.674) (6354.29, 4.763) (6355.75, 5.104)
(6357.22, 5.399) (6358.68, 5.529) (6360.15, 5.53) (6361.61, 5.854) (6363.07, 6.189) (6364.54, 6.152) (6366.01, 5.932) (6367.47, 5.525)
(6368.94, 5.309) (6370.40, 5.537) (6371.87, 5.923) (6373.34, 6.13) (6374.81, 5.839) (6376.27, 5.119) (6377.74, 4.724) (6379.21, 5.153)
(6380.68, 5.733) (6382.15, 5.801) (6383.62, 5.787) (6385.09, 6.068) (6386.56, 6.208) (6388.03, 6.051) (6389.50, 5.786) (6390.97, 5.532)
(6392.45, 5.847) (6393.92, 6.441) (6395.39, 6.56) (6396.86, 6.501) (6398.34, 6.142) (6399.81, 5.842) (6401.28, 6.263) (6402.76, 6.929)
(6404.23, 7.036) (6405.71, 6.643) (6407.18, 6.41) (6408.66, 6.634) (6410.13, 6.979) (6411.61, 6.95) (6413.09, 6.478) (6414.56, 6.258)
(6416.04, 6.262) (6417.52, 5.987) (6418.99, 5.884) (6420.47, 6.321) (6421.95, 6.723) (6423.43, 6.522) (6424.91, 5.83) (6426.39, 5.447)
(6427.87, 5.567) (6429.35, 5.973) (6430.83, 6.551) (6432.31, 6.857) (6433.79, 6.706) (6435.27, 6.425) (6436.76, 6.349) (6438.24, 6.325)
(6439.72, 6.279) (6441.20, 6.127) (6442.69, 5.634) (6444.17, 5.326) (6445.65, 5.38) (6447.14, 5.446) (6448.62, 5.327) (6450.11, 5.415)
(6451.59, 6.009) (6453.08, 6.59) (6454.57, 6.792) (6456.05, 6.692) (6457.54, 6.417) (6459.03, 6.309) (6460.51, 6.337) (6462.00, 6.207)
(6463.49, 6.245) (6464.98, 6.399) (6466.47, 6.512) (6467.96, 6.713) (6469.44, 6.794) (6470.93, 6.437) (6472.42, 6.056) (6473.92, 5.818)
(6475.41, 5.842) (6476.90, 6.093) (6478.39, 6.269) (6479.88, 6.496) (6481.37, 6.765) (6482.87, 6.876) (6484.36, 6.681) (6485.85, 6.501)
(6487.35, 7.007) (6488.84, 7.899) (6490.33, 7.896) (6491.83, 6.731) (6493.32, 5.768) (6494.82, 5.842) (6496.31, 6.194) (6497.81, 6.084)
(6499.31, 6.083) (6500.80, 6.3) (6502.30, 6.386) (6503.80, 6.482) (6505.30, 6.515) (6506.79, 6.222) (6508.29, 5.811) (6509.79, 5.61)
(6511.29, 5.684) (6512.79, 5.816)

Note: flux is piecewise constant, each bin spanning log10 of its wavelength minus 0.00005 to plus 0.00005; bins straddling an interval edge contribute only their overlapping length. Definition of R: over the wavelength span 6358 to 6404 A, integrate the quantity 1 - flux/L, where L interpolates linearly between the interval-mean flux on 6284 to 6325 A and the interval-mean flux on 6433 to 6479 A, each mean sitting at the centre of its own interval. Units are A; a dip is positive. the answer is 2.8 A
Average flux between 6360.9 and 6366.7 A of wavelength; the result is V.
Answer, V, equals 6.03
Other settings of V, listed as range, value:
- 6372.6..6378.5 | 5.45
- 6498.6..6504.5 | 6.31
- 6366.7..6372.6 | 5.58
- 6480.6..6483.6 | 6.81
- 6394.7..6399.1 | 6.39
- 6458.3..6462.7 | 6.29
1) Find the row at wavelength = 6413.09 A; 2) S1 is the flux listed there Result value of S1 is 6.478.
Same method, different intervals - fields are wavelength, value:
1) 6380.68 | 5.733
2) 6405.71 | 6.643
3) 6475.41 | 5.842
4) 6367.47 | 5.525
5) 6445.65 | 5.38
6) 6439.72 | 6.279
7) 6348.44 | 6.139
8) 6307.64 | 5.876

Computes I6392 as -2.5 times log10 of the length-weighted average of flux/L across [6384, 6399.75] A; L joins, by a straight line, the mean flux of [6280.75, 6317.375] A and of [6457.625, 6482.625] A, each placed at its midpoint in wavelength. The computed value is 0.04 mag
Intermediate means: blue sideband 6.28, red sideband 6.34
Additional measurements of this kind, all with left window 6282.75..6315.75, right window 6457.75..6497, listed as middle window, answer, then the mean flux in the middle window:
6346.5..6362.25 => 0.160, 5.5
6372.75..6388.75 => 0.127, 5.69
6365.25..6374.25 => 0.118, 5.73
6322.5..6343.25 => -0.033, 6.55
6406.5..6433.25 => 0.020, 6.32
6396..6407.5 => -0.010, 6.47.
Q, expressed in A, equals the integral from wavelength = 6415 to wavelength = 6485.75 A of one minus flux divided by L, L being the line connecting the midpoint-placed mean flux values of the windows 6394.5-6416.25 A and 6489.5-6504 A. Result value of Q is 2.6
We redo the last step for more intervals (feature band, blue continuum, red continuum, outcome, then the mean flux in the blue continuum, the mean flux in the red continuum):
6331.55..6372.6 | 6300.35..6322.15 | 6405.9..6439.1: 2.4 A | 6.37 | 6.34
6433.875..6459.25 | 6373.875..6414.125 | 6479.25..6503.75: 1.3 A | 6.13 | 6.59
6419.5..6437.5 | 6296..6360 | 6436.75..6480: -0.3 A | 6.24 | 6.15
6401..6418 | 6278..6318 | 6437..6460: -1.4 A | 6.23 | 6.02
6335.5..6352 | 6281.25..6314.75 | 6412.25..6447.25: -0.8 A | 6.31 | 6.12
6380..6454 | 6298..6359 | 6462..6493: 3.3 A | 6.26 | 6.58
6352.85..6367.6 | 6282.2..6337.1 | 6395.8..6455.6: 1.7 A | 6.36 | 6.23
